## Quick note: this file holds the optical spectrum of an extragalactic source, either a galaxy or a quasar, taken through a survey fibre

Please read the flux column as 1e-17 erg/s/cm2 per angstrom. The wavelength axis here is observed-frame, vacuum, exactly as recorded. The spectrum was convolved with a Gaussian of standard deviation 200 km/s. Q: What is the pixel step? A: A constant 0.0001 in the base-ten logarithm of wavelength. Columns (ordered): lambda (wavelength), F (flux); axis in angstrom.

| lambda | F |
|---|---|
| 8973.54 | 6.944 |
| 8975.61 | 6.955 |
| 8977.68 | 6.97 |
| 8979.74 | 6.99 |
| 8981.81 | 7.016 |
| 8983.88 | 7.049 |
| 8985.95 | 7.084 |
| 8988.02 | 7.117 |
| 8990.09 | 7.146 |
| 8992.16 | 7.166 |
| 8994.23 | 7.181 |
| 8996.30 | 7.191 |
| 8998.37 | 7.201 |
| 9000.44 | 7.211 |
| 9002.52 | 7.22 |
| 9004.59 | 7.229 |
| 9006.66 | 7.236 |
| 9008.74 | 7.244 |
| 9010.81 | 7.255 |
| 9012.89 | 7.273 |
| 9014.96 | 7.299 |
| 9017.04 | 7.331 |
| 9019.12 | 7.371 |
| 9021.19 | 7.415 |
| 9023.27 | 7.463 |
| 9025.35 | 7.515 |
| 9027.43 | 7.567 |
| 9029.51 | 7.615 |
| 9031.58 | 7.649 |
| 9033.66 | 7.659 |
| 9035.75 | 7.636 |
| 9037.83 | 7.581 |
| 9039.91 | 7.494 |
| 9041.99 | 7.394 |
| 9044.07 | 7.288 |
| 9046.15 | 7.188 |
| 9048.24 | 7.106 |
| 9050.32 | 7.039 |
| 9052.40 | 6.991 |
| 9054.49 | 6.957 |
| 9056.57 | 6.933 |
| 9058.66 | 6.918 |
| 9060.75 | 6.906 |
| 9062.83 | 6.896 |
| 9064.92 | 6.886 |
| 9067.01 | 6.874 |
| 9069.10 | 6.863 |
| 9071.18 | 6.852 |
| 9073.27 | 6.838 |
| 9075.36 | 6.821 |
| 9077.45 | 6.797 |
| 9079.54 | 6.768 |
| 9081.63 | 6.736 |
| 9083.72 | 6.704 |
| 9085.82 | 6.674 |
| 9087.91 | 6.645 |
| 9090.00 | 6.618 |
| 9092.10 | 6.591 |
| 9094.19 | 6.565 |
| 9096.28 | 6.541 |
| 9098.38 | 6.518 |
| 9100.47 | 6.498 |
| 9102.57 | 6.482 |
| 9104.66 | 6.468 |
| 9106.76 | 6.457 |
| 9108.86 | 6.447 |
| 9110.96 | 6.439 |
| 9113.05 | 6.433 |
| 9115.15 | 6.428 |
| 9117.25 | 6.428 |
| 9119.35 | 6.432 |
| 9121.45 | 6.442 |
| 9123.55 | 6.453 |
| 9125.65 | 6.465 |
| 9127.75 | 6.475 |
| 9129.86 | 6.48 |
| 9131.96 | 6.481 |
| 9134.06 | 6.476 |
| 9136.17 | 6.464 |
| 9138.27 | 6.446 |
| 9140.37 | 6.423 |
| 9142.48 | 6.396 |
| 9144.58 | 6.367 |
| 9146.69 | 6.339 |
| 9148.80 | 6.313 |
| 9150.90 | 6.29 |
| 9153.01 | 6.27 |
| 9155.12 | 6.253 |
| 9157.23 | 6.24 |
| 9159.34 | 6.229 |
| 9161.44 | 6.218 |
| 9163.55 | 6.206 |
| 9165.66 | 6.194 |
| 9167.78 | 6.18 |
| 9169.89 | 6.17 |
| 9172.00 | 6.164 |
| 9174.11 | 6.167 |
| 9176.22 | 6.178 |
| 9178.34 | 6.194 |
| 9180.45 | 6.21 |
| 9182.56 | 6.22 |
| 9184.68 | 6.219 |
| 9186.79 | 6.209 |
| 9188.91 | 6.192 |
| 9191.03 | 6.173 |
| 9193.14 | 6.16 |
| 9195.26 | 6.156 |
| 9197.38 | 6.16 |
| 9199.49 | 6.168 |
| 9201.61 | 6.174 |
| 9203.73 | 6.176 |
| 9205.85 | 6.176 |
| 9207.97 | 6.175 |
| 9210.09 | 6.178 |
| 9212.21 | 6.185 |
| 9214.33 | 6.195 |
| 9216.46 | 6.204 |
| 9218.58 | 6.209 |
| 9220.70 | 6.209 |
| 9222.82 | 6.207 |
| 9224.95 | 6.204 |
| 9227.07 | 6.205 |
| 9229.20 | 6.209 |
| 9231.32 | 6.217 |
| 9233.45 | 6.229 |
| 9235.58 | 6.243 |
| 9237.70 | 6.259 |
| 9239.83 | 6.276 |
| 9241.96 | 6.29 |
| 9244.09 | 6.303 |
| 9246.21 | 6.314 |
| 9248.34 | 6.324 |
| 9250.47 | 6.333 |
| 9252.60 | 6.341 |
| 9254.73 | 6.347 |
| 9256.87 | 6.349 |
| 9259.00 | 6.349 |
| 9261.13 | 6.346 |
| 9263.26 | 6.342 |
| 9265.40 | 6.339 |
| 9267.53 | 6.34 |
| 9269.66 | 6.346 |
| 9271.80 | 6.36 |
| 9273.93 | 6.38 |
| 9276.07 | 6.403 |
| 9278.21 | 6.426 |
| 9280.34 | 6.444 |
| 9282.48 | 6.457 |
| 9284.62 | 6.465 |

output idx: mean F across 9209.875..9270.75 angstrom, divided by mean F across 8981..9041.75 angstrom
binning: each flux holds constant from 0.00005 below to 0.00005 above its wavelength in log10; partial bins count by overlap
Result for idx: 0.86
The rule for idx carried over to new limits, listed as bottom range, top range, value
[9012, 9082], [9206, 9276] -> 0.87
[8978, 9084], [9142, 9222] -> 0.87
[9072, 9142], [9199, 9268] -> 0.96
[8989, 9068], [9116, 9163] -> 0.88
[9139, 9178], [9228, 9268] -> 1.01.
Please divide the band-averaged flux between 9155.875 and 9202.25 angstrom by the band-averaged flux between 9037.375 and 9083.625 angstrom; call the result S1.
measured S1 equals 0.9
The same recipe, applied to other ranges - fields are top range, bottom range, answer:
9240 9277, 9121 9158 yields 0.99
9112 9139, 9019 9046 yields 0.86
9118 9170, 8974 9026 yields 0.88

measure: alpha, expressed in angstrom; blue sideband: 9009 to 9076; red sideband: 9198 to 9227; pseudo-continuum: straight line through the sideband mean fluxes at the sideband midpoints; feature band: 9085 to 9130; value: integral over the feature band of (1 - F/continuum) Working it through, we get 2.2 angstrom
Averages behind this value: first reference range 7.22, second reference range 6.19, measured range 6.5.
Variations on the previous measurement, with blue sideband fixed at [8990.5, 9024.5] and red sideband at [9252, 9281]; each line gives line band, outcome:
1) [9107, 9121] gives 0.93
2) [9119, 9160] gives 2.53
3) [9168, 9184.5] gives 1.21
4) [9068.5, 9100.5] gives 1.40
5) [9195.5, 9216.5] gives 1.27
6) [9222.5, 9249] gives 0.89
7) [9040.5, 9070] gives 0.32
